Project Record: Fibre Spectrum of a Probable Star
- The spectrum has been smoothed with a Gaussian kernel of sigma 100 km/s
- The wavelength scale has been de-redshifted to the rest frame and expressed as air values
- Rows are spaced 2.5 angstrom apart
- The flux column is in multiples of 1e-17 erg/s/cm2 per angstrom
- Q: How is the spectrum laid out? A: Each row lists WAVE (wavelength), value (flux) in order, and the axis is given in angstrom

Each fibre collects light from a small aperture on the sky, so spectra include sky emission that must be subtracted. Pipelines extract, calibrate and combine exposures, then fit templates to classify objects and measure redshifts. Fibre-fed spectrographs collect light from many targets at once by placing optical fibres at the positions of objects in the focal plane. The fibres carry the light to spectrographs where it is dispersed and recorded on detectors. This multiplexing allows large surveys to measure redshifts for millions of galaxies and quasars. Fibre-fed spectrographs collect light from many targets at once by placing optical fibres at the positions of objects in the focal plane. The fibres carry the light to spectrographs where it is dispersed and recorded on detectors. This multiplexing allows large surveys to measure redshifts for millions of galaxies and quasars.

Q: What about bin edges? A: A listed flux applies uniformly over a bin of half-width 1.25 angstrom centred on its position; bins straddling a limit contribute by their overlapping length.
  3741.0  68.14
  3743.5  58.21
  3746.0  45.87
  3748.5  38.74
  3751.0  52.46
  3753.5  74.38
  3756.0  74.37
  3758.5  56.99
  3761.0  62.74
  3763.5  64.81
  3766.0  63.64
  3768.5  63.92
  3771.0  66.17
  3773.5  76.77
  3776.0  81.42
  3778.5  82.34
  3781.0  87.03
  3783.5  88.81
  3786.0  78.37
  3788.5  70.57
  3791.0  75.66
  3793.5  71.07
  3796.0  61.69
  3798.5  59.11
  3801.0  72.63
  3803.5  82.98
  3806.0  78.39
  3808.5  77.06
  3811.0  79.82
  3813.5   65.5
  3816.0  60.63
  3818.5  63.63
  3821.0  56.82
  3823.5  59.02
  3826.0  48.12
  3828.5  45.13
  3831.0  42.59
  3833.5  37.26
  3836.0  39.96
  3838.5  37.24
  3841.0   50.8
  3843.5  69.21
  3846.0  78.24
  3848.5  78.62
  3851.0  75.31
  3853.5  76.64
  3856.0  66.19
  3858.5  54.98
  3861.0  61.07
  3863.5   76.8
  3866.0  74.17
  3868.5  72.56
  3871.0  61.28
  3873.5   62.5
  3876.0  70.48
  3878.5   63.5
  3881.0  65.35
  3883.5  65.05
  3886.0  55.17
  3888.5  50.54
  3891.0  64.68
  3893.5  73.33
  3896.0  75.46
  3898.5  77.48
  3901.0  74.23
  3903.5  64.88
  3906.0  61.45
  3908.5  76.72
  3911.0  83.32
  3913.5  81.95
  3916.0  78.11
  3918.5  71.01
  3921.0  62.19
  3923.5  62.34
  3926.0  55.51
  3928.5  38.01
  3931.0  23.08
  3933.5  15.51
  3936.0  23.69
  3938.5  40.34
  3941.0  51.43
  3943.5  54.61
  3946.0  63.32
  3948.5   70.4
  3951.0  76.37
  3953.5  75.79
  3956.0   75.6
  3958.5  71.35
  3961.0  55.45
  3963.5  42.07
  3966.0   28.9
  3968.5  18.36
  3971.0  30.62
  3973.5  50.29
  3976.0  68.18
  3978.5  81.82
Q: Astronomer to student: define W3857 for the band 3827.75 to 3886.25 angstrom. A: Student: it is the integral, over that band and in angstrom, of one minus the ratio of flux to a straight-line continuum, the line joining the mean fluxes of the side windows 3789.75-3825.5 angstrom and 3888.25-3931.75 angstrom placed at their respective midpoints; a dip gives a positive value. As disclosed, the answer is 4.6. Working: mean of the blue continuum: 68.4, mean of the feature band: 61.9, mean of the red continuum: 66.1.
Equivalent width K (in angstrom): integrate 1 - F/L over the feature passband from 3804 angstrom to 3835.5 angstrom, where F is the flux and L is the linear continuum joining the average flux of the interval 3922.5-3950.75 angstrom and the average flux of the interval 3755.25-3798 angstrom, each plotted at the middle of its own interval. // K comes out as 2.7 angstrom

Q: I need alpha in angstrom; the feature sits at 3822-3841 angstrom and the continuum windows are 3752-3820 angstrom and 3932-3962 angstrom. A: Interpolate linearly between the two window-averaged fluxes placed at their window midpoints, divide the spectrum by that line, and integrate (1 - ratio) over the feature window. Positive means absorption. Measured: 6.4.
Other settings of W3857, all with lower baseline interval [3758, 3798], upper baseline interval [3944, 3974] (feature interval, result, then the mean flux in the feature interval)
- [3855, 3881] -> -1.1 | 66.3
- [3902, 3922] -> -4.4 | 72.6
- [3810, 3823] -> 0.7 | 64.6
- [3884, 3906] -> -2.0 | 66.6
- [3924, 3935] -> 4.4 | 34.8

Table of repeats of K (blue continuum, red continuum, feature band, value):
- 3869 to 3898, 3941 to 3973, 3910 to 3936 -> 2.04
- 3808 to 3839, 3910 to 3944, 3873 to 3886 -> -2.65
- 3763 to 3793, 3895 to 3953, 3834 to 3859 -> 2.13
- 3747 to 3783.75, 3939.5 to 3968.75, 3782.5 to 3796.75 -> -1.61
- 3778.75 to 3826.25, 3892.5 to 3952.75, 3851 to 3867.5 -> -0.68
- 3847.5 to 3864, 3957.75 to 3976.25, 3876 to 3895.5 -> -0.32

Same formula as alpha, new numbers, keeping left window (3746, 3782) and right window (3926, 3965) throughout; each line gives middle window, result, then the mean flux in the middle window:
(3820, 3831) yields 1.9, 51.1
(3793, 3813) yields -2.9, 72.6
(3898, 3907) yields -2.2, 69.1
